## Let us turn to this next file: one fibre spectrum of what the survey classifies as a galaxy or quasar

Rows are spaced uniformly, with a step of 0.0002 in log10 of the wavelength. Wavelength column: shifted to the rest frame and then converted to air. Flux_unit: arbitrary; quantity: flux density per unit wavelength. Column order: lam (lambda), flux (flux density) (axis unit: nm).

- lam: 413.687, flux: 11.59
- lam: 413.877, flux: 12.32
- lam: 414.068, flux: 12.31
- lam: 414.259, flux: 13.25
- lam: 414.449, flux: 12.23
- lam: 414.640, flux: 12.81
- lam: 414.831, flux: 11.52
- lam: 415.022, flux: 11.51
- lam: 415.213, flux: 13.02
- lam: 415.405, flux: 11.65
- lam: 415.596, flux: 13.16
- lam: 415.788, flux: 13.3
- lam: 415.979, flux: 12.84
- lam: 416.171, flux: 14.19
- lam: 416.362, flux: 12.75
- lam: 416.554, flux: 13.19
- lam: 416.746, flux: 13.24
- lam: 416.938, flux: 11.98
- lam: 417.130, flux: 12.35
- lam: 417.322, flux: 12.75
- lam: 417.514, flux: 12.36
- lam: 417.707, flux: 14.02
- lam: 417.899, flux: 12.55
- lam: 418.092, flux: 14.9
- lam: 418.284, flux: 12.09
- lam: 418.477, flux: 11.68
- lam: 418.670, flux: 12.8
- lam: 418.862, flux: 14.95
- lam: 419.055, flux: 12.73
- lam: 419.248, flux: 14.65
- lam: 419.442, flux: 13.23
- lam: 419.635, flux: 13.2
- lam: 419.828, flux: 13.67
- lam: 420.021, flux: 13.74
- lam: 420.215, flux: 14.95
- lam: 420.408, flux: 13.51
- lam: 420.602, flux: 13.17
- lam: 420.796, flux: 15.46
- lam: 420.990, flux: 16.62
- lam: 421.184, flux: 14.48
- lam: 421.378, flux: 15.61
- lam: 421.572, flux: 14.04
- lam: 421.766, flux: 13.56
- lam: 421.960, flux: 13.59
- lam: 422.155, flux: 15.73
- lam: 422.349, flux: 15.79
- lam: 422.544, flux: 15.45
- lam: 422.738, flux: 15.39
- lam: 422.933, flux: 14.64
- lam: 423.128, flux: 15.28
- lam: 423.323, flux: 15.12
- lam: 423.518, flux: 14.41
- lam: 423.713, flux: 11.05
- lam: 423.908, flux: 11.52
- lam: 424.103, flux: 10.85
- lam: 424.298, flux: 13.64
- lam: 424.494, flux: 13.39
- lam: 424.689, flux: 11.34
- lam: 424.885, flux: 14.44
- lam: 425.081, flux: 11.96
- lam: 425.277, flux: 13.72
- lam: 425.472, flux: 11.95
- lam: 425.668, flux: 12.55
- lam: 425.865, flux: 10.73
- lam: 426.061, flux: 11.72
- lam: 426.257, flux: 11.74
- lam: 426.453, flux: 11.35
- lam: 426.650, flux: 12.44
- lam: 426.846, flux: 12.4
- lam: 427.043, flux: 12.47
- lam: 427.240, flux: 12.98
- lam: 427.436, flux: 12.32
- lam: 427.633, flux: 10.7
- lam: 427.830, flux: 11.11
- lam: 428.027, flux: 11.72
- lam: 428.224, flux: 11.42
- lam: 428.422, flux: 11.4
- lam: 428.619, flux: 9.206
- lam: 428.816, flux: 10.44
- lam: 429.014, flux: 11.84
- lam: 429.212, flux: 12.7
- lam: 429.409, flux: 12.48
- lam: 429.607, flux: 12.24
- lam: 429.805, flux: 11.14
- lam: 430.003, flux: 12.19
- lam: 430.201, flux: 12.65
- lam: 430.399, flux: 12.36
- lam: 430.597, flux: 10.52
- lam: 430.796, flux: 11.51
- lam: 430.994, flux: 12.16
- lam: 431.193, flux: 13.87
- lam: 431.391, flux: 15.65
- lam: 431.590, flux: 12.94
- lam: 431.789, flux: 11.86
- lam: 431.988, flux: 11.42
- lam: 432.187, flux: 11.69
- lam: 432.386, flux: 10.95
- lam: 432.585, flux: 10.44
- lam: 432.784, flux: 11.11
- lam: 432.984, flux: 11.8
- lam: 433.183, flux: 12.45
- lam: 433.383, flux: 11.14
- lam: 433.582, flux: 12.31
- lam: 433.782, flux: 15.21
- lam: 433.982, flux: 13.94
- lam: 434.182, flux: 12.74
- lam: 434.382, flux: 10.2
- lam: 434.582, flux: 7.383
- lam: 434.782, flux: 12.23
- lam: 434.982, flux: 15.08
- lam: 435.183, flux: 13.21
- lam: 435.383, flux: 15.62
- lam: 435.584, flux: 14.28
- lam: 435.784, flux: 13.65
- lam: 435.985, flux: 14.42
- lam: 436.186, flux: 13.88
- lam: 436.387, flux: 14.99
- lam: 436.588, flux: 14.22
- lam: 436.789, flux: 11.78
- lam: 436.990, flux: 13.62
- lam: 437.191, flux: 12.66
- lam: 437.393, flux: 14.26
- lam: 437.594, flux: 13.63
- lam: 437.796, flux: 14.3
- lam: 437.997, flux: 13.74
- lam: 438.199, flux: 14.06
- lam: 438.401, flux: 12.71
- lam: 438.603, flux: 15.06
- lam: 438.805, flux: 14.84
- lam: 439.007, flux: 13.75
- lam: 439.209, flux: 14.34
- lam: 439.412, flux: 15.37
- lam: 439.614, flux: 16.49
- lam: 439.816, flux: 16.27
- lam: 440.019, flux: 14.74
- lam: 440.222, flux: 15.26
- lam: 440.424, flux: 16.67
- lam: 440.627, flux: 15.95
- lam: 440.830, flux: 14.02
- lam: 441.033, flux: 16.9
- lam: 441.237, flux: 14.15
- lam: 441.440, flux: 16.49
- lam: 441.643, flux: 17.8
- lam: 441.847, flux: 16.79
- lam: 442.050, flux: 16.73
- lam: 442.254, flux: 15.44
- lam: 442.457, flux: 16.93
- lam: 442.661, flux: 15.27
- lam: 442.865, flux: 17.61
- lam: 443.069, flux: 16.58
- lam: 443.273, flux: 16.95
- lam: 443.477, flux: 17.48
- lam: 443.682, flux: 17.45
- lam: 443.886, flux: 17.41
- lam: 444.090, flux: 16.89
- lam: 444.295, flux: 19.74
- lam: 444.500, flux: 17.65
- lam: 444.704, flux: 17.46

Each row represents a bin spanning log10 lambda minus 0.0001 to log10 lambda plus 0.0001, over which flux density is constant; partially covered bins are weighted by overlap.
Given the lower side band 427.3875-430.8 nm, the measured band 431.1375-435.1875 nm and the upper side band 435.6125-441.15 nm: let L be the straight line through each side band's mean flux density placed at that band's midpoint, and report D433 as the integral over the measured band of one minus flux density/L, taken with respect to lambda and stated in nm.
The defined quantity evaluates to 0.19 nm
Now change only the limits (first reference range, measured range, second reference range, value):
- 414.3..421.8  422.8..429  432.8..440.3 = 0.55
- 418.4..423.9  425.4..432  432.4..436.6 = 0.71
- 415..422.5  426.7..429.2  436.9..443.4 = 0.48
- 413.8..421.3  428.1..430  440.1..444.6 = 0.43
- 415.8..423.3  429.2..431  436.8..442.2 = 0.31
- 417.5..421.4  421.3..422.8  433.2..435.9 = -0.13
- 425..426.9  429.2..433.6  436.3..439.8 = 0.32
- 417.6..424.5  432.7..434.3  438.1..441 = 0.23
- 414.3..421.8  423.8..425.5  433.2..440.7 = 0.12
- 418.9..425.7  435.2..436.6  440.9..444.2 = 0.12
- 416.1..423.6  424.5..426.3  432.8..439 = 0.18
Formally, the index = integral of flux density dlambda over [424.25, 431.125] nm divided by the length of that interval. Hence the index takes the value 12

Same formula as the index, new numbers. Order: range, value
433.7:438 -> 13.4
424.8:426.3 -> 12.4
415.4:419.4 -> 13.1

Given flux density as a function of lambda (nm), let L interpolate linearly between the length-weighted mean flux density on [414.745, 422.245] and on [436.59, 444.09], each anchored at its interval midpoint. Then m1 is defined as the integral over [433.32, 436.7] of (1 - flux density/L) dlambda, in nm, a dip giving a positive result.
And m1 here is 0.38 nm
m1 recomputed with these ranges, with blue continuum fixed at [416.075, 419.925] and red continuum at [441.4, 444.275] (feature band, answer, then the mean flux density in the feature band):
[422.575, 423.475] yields -0.08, 15.1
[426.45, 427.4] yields 0.14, 12.4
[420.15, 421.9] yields -0.12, 14.6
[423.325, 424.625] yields 0.13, 12.6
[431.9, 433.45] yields 0.40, 11.4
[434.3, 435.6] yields 0.27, 12.5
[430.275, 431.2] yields 0.19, 11.9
